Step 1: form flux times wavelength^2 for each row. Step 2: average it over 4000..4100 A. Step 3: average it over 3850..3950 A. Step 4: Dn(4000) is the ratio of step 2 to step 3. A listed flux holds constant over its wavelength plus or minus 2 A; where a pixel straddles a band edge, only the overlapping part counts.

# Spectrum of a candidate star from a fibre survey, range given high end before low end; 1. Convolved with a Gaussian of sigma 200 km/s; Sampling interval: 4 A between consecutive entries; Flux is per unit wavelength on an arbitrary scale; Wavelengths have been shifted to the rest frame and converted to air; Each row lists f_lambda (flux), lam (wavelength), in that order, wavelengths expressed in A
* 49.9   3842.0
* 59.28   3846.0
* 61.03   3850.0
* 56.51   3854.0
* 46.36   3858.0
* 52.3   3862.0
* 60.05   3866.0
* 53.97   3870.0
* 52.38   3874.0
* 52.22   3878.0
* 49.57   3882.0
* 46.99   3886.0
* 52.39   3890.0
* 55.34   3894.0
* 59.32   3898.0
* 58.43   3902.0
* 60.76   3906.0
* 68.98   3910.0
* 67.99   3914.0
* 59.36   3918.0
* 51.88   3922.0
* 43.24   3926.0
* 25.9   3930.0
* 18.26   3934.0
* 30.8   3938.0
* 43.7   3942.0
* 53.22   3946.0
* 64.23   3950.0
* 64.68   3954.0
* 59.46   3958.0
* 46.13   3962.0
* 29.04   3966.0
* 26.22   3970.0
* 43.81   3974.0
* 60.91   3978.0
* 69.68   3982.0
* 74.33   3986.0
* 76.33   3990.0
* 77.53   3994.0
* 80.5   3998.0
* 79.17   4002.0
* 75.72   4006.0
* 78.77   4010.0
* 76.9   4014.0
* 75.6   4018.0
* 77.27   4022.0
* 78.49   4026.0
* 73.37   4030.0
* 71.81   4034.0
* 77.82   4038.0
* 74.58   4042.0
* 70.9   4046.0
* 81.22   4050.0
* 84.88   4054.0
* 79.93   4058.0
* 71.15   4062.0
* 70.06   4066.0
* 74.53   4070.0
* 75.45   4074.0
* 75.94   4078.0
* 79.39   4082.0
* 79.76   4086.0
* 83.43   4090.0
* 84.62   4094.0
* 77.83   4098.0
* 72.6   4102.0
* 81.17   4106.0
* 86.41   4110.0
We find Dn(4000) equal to 1.6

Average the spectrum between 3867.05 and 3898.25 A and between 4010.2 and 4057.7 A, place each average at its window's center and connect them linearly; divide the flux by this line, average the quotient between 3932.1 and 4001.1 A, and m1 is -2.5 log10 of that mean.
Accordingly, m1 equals 0.22 mag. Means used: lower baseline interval 52.6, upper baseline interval 76.8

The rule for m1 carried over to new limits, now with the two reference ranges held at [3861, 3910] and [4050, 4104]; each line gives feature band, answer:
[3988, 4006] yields -0.14 mag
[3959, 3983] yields 0.39 mag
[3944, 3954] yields 0.05 mag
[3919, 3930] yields 0.31 mag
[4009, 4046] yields -0.06 mag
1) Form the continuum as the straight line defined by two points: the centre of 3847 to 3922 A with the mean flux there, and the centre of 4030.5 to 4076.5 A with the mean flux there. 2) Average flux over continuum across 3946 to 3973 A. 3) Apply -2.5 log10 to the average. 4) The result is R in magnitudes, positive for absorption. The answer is 0.31 mag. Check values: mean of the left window 56.3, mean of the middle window 48.5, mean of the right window 75.6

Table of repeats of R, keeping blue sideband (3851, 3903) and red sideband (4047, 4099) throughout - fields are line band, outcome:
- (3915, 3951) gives 0.36 mag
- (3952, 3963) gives 0.11 mag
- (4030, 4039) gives -0.01 mag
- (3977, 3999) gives -0.09 mag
